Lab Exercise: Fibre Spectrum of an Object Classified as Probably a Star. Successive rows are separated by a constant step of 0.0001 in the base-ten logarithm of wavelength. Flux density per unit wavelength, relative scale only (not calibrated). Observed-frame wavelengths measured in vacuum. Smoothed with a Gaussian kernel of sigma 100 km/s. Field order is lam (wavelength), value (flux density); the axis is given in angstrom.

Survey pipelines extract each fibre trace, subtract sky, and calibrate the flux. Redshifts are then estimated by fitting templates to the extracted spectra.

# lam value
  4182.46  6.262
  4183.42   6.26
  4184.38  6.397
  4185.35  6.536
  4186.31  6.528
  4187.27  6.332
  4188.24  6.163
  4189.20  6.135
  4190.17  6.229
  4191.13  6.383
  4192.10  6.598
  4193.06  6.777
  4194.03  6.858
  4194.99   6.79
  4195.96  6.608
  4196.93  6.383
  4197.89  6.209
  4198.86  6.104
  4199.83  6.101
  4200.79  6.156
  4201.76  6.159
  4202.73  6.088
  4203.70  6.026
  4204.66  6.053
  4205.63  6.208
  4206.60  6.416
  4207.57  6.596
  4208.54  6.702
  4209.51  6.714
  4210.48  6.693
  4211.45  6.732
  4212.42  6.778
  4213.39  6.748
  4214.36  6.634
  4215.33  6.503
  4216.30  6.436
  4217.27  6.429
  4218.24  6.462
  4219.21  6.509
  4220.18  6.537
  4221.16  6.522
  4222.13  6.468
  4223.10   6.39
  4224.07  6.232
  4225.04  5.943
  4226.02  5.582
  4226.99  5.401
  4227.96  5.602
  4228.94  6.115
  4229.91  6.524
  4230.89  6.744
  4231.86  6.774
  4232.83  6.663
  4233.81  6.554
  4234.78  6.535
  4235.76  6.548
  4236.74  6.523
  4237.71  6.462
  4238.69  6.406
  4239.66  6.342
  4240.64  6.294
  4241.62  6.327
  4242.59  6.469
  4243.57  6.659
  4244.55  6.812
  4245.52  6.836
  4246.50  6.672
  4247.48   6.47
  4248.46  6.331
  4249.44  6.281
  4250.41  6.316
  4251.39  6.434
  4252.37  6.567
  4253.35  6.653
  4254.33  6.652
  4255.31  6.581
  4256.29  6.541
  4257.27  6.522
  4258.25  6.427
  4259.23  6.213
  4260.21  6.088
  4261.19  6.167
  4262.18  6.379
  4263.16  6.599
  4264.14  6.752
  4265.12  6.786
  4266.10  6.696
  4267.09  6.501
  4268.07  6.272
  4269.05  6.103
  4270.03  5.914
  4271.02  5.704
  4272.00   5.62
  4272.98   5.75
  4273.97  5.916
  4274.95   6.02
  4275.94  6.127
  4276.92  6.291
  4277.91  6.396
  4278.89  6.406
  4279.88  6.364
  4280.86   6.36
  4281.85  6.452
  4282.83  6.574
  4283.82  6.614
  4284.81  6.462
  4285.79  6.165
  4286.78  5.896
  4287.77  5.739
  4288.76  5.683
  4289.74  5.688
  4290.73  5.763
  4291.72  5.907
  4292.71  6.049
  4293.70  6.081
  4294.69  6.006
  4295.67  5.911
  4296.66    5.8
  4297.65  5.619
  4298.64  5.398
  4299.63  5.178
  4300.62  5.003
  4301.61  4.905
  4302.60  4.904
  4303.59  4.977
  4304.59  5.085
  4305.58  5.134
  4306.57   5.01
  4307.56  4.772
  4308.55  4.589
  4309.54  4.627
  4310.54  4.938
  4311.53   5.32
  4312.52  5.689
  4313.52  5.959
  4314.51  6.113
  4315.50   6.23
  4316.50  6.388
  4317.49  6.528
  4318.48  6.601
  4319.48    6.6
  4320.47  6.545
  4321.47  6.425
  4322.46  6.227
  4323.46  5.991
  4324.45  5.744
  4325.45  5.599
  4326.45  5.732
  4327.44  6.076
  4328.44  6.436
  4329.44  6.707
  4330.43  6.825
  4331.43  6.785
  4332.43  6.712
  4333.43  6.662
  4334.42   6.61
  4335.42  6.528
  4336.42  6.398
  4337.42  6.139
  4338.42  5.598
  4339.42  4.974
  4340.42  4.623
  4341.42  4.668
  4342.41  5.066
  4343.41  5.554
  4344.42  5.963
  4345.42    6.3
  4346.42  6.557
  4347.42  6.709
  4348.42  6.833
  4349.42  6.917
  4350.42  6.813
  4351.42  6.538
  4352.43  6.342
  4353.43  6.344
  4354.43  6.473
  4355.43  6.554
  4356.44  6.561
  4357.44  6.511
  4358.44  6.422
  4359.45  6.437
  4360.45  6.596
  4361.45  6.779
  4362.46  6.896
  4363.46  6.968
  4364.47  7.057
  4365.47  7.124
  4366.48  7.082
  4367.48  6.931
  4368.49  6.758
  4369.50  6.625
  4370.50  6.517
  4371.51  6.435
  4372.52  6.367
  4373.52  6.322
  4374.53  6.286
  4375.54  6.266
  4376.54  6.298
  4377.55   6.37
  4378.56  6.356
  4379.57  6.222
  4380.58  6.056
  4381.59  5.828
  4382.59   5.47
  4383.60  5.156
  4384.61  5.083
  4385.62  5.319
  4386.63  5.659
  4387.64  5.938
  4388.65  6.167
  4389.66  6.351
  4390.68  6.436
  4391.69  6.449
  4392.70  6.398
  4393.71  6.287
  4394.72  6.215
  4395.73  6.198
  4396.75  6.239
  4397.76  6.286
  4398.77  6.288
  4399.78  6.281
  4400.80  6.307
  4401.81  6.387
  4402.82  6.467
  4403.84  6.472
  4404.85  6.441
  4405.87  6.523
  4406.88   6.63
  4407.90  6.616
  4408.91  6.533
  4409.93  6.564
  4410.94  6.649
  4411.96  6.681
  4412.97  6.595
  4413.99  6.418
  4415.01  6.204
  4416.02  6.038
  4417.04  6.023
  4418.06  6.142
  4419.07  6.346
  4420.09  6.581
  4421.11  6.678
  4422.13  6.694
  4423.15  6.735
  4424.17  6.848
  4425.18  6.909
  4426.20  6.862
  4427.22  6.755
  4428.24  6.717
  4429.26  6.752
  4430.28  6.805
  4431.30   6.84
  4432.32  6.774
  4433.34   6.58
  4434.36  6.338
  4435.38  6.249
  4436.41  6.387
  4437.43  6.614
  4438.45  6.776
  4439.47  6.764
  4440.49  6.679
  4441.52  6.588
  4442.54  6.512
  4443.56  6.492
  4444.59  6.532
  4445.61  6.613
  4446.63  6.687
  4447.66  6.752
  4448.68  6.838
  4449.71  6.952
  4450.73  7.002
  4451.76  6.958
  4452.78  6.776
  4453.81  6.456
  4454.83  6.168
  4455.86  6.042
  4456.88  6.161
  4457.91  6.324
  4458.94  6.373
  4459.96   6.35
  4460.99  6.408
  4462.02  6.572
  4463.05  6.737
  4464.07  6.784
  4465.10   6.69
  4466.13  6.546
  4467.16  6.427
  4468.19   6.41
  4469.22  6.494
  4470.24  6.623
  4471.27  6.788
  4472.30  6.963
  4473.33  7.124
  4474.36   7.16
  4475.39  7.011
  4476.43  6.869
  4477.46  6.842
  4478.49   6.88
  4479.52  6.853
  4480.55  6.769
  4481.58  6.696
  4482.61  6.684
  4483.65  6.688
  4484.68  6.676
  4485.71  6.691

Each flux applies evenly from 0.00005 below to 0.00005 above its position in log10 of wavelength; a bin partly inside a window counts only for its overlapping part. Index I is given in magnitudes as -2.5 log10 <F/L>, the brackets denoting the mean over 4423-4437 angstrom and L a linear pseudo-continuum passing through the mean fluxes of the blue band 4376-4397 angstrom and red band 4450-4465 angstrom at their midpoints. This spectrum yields -0.06 mag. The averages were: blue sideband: 6.02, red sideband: 6.52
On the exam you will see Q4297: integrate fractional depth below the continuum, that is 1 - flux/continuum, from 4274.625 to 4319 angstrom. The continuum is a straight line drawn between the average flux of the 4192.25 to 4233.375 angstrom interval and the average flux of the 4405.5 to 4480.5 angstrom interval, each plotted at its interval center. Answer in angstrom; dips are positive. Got 4.8 angstrom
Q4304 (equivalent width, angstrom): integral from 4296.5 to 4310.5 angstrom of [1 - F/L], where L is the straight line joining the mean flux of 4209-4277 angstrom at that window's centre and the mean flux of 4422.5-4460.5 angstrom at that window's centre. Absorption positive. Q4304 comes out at 3.1 angstrom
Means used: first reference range 6.39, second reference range 6.62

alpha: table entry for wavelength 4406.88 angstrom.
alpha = 6.63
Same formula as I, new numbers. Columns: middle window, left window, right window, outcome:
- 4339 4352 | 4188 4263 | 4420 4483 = 0.100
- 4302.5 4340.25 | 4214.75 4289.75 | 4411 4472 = 0.093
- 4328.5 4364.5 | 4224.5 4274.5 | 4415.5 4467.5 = 0.022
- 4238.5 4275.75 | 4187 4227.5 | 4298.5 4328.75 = -0.059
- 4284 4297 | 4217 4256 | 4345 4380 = 0.094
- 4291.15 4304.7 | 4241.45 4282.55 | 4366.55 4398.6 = 0.151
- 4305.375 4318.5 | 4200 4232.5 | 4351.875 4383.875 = 0.161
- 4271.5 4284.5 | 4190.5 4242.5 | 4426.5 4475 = 0.040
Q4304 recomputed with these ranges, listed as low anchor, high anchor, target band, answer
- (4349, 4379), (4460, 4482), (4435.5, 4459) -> 0.43 angstrom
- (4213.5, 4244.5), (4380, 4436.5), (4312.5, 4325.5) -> 0.29 angstrom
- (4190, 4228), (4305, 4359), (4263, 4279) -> 0.01 angstrom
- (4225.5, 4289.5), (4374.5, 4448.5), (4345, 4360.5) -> -0.46 angstrom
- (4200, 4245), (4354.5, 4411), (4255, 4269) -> -0.14 angstrom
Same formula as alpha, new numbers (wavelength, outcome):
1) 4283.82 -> 6.614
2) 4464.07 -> 6.784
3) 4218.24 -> 6.462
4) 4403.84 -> 6.472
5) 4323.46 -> 5.991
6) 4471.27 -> 6.788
